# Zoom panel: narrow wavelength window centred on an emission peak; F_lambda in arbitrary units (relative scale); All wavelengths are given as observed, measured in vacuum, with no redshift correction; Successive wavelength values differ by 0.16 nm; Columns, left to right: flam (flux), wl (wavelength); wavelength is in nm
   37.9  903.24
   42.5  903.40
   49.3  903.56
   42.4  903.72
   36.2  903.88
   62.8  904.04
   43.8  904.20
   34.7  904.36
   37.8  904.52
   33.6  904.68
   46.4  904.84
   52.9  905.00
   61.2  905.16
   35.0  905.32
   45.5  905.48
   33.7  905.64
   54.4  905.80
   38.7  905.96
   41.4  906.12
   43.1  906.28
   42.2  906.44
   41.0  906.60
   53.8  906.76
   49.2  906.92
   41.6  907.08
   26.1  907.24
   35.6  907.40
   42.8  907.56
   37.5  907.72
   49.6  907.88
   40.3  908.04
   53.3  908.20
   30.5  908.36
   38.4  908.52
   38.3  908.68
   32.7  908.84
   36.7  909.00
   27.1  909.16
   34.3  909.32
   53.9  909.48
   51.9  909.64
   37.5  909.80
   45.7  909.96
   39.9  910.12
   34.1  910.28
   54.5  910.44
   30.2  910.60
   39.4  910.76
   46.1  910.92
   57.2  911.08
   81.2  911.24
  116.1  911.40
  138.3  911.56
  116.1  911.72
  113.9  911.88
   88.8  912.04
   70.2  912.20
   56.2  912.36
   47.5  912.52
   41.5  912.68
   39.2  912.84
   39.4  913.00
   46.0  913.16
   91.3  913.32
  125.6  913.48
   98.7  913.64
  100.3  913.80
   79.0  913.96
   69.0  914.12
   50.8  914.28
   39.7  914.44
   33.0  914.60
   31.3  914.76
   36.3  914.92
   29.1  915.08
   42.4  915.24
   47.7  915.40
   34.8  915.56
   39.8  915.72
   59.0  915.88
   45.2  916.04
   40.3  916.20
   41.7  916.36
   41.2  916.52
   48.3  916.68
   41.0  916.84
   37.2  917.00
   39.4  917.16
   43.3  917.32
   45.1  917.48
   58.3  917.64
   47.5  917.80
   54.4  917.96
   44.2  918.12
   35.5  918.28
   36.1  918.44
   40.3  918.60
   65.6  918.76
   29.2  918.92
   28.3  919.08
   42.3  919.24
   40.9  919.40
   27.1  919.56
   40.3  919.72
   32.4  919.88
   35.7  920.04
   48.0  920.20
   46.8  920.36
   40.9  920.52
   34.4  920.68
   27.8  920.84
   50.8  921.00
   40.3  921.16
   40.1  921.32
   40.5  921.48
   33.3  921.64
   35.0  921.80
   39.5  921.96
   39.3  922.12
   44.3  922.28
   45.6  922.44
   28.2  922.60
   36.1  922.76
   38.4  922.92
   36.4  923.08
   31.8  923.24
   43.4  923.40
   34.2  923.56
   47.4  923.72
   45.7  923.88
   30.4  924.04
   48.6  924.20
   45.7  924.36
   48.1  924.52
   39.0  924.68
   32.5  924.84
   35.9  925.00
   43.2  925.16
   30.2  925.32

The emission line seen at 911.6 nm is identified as [S II]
